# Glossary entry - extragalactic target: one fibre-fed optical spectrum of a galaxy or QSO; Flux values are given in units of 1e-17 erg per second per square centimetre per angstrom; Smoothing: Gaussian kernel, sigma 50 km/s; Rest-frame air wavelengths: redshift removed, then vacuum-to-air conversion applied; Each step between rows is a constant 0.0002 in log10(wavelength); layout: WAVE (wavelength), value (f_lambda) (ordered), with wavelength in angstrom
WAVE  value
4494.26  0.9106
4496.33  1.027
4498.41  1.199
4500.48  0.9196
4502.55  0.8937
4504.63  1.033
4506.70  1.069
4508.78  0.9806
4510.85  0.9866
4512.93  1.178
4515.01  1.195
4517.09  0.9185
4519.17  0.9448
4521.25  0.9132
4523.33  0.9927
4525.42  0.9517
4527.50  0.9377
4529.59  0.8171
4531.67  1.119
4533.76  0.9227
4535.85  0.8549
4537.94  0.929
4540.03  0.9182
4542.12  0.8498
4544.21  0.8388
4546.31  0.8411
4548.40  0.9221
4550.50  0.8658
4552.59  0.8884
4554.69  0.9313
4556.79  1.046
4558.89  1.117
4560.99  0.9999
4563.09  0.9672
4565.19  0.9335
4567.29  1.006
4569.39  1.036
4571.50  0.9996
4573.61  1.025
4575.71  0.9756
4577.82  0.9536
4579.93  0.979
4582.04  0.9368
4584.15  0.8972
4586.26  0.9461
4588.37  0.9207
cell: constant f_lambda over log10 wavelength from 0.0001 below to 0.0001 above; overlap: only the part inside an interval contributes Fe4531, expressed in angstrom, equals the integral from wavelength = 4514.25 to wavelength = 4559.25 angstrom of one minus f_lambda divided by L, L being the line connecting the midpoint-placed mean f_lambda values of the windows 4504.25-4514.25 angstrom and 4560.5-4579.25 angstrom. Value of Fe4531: 3.8 angstrom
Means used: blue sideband 1.06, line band 0.937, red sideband 0.988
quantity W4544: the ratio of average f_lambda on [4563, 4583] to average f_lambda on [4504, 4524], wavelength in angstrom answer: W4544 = 1.0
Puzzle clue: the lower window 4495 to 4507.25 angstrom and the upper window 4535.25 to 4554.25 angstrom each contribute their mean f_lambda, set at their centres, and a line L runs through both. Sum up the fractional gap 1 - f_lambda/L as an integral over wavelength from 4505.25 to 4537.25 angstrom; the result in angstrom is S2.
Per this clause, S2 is -0.99 angstrom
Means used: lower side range 1.02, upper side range 0.881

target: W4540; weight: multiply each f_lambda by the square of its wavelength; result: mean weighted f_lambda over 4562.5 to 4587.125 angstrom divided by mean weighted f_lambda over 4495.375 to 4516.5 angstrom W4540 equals 0.96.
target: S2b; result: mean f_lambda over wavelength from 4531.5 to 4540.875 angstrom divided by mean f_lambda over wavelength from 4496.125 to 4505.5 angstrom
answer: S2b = 0.92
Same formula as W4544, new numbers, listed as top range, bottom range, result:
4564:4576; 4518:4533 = 1.05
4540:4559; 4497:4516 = 0.87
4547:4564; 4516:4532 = 1.02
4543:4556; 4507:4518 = 0.84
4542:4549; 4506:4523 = 0.84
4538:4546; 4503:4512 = 0.86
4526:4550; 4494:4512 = 0.90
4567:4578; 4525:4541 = 1.08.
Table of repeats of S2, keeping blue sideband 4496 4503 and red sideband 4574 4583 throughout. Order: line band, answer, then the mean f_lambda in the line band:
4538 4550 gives 1.3 angstrom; 0.878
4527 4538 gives 0.7 angstrom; 0.93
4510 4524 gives -0.2 angstrom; 1.02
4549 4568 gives 0.2 angstrom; 0.971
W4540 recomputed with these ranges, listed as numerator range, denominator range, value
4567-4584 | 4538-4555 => 1.13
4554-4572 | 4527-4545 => 1.12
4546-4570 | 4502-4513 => 0.97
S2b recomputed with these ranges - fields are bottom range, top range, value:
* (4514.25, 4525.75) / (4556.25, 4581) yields 1.02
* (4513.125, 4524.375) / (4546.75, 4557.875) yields 0.92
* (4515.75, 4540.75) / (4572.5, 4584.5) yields 1.03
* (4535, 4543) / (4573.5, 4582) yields 1.09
